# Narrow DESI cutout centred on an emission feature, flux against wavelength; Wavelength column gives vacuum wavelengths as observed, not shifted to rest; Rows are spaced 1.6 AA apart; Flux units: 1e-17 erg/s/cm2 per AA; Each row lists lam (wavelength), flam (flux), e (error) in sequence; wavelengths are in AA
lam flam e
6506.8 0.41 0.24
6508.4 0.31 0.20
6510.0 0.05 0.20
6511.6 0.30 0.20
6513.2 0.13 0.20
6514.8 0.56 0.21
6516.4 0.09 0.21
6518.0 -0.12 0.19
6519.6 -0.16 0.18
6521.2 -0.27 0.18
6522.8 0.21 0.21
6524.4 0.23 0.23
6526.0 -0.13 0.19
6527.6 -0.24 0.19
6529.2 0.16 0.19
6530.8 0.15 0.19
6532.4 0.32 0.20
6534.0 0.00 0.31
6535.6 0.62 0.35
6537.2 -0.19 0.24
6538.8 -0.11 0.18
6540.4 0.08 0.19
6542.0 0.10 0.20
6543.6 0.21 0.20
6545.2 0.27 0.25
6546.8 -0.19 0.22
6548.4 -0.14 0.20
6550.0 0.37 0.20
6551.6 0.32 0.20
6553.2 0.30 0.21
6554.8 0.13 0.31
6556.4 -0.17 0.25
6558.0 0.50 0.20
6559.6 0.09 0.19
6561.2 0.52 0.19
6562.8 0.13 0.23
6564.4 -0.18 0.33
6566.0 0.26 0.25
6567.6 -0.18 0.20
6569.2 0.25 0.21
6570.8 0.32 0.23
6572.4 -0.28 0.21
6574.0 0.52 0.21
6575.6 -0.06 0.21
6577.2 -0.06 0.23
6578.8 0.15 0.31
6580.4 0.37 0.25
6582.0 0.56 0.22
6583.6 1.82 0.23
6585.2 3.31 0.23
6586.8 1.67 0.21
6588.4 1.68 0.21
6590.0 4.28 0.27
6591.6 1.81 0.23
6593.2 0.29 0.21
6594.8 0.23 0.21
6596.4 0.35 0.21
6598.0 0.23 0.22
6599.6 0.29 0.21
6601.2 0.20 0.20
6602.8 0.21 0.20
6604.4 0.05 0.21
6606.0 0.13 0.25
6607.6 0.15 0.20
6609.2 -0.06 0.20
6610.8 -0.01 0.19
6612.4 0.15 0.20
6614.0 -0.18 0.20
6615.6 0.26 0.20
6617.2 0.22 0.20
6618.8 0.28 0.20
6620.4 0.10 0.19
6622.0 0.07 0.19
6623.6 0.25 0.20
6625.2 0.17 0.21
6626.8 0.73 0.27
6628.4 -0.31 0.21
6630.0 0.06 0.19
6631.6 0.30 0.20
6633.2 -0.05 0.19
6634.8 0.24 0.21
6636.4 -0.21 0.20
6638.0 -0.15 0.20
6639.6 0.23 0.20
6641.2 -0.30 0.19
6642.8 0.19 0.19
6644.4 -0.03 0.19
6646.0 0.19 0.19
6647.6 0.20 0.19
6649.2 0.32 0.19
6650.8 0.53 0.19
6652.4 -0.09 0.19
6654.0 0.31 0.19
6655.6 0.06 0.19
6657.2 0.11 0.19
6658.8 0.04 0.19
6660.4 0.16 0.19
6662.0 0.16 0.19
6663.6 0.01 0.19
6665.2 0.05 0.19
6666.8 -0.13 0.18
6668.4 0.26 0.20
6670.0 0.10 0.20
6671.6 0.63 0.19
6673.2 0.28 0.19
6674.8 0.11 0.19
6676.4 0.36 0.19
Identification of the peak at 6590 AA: [O II]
